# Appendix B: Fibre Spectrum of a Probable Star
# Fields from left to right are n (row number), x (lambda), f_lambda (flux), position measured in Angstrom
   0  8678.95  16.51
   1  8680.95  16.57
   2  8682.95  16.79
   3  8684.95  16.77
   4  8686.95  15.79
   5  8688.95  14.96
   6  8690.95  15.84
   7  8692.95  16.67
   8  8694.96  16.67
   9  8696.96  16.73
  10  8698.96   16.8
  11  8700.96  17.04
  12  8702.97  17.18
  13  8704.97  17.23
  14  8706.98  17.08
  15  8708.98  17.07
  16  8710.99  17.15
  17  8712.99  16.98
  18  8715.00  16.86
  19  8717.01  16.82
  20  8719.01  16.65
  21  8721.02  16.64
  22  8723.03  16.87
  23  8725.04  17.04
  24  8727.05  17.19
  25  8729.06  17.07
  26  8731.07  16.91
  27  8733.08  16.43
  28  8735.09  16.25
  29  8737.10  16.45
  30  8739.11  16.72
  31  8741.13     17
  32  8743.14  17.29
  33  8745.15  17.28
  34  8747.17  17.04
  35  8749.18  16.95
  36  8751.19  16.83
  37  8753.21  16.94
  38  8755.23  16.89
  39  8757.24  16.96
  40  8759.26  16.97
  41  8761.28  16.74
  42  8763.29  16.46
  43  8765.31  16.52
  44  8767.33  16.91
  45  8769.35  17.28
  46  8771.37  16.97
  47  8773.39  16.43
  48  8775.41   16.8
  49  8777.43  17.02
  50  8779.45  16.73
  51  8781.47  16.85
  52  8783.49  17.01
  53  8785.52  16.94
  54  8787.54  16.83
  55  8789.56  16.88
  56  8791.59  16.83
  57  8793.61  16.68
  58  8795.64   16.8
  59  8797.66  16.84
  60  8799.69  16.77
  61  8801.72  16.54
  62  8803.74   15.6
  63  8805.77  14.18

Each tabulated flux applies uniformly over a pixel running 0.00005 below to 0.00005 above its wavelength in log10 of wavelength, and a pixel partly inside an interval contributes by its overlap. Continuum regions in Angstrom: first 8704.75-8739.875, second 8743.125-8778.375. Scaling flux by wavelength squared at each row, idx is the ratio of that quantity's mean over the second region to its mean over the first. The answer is 1.01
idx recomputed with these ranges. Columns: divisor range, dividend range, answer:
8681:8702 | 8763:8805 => 1.04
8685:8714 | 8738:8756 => 1.03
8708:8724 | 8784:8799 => 1.01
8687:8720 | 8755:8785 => 1.02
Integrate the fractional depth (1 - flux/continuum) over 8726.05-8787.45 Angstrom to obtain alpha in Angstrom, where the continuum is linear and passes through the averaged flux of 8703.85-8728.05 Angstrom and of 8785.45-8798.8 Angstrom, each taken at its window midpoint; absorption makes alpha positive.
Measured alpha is 0.1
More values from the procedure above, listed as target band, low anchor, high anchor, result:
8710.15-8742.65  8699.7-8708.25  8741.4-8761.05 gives 0.5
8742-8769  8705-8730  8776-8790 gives 0.0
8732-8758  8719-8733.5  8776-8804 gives 0.0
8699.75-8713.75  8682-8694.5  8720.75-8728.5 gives -0.5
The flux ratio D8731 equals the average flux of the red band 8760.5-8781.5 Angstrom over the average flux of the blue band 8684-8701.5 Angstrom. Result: 1.0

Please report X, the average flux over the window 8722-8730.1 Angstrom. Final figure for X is 17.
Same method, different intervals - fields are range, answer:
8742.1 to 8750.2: 17.2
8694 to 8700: 16.8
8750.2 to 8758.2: 16.9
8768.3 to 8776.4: 16.9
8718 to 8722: 16.7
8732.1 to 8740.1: 16.5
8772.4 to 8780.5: 16.8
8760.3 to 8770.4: 16.8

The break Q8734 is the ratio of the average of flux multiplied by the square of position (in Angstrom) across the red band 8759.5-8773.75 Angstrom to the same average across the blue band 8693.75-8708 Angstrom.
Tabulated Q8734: 1.00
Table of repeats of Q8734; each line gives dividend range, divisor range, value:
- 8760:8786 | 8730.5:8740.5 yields 1.02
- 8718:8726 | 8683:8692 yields 1.06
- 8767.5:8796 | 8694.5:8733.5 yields 1.01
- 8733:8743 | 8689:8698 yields 1.03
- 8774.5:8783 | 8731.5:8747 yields 1.01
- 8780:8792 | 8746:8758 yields 1.00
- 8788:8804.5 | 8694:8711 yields 1.00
